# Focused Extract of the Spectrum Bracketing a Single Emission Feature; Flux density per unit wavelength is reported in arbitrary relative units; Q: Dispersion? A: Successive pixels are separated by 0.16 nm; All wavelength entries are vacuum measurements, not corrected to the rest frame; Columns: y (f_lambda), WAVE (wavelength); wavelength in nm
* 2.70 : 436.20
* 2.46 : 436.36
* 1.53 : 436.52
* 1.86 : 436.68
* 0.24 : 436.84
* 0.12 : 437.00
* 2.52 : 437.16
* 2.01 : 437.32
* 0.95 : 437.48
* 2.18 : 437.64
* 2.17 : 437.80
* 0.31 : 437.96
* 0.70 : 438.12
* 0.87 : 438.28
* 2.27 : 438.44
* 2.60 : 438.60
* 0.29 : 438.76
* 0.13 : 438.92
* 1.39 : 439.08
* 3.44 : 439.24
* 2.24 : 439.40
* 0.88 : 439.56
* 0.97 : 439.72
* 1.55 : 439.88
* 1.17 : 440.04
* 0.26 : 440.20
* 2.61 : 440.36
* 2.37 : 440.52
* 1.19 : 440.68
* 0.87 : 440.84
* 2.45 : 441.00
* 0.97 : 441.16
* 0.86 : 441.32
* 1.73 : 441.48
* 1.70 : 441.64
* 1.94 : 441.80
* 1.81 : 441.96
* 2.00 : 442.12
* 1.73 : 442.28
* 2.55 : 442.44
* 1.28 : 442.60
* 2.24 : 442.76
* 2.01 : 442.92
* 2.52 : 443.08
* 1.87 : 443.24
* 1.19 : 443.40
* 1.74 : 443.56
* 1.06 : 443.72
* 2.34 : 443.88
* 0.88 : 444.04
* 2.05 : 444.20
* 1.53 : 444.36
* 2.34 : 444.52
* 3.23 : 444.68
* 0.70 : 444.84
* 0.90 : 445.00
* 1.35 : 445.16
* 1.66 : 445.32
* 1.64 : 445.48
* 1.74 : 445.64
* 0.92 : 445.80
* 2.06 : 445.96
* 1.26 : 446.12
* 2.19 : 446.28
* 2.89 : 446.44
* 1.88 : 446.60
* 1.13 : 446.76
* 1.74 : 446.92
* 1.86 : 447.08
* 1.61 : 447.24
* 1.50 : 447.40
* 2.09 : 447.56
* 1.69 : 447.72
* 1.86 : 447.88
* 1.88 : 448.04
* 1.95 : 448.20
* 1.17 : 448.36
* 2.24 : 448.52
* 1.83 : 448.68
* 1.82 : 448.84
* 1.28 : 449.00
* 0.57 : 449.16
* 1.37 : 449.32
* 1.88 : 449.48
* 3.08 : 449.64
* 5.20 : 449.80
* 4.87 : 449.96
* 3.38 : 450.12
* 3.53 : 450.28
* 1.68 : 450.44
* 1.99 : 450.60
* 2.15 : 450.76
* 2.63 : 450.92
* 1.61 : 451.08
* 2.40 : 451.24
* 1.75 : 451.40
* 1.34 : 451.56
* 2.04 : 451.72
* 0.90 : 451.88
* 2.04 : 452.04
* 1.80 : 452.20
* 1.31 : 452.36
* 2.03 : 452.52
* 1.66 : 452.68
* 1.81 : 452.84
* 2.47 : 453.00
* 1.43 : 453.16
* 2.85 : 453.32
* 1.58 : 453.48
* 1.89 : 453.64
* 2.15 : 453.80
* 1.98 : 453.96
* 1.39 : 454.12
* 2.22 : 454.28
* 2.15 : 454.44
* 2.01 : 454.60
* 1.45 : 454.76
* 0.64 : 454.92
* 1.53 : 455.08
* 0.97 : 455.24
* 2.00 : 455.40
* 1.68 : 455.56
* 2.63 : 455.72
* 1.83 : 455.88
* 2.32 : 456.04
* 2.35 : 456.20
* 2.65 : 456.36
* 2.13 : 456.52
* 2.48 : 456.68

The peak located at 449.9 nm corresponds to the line [O II] 3727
